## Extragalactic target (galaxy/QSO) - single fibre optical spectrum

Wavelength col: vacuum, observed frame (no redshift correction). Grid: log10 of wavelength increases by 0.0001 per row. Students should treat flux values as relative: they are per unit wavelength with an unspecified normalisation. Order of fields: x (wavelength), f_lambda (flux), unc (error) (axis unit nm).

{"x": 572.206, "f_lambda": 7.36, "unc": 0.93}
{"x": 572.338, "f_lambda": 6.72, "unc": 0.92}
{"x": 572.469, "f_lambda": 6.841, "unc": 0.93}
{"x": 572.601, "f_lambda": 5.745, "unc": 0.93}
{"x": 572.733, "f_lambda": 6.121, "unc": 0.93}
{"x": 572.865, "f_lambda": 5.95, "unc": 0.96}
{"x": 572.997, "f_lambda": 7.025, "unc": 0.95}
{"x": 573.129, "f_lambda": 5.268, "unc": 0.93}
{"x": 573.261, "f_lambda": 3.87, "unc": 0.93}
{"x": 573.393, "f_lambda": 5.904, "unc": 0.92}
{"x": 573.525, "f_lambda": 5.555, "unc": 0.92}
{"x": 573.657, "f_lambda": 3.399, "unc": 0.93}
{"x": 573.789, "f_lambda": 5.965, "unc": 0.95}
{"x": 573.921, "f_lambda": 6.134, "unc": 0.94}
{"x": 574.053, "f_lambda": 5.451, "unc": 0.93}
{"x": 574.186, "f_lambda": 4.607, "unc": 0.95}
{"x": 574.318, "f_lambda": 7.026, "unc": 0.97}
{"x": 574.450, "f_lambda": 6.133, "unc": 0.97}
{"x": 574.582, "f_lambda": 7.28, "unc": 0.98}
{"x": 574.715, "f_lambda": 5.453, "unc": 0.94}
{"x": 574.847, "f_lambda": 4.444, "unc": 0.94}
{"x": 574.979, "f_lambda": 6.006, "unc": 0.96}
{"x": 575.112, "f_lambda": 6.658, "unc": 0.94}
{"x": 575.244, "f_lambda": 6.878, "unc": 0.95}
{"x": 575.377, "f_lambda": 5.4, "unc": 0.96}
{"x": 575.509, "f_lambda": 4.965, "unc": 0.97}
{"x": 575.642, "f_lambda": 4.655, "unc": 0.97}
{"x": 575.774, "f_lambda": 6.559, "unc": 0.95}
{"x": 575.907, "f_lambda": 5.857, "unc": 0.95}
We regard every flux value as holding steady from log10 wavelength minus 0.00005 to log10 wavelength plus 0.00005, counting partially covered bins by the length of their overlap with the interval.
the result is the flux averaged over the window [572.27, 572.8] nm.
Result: 6.36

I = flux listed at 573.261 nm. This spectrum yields 3.87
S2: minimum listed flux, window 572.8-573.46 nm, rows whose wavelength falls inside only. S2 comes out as 3.87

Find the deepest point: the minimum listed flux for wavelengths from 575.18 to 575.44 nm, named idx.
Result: 5.4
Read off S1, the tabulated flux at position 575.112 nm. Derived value 6.658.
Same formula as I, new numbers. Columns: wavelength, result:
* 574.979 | 6.006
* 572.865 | 5.95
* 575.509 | 4.965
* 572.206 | 7.36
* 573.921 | 6.134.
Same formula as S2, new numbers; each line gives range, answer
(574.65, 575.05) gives 4.444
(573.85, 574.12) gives 5.451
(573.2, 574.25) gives 3.399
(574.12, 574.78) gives 4.607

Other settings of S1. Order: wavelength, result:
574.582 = 7.28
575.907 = 5.857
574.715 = 5.453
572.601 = 5.745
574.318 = 7.026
